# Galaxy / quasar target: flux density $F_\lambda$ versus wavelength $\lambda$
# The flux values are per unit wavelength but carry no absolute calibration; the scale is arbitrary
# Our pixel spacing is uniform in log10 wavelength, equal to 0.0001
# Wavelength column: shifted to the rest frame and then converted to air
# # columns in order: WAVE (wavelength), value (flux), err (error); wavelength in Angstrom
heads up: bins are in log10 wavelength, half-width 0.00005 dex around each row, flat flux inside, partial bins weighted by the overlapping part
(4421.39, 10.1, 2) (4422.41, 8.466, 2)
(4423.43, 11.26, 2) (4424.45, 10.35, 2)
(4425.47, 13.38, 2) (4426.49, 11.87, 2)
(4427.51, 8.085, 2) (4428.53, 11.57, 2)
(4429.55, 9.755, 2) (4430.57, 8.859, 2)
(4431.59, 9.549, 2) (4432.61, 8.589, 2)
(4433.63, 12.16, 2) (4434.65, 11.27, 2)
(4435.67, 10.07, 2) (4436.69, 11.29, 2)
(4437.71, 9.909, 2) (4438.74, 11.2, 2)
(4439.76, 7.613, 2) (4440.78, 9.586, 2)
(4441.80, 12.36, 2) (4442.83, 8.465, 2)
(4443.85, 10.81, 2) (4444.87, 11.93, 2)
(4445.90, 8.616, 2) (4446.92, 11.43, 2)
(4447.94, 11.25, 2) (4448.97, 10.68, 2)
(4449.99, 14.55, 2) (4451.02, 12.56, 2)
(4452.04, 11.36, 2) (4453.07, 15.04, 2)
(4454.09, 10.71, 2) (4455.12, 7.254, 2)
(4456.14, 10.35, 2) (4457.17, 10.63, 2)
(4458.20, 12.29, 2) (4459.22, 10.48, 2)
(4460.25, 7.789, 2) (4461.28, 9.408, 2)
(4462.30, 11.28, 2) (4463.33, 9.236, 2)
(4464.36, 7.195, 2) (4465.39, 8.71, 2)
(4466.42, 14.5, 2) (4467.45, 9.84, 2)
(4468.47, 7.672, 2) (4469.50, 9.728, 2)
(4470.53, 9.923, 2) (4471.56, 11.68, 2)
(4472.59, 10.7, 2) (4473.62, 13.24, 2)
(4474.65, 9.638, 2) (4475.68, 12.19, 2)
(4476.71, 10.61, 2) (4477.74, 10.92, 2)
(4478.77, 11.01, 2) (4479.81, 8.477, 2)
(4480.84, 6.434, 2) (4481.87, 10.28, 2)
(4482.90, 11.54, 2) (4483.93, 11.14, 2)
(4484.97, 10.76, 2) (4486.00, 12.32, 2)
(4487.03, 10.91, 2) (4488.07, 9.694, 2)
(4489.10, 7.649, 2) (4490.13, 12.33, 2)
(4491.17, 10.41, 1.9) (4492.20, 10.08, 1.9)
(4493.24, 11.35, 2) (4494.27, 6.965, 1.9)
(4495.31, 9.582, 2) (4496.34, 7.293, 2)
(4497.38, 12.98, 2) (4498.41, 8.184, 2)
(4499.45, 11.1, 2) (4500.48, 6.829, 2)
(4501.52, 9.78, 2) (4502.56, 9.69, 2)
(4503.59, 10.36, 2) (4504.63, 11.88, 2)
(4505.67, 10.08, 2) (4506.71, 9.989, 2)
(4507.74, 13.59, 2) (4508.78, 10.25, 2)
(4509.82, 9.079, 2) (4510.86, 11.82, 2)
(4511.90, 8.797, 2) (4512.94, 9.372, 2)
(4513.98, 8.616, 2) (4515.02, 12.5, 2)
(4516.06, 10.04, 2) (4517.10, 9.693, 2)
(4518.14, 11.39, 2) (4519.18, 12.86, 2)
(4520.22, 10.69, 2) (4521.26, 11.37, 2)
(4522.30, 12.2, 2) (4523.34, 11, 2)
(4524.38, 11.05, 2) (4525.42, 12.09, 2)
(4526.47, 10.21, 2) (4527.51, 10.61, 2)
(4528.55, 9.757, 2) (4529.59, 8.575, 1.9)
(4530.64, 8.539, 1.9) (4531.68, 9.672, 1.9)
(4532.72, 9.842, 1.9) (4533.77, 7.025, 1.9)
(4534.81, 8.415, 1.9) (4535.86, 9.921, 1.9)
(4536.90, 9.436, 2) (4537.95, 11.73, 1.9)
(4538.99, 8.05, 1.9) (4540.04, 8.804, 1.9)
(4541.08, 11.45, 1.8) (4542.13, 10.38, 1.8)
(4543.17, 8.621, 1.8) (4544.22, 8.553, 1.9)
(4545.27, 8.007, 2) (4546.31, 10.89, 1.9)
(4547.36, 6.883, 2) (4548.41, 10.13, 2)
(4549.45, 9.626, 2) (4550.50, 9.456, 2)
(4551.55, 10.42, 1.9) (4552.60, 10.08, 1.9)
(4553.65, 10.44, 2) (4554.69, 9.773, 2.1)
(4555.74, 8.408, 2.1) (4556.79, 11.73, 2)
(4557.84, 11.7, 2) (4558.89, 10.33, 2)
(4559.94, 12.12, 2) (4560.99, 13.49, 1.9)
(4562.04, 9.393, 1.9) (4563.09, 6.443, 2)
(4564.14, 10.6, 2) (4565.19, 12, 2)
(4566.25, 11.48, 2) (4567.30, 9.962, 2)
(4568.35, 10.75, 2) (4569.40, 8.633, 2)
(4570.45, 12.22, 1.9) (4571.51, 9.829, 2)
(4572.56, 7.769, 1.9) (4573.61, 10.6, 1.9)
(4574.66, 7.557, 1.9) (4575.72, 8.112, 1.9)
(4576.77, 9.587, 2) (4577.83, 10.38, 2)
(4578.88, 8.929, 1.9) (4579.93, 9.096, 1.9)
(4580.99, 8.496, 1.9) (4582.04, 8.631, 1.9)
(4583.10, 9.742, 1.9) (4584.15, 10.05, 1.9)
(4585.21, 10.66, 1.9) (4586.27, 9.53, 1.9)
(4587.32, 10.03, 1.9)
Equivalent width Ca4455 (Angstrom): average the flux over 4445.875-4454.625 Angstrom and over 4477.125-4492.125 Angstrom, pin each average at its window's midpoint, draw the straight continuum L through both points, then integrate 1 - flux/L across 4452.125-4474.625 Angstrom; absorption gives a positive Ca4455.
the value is 1.9 Angstrom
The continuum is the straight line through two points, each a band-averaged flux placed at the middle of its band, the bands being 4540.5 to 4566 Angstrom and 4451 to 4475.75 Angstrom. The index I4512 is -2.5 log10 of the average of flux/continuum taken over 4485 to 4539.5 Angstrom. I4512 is 0.009 mag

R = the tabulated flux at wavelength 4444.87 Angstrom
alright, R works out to 11.93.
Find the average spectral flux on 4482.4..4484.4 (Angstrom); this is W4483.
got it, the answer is 11.4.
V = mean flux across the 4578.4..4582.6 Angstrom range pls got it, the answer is 8.79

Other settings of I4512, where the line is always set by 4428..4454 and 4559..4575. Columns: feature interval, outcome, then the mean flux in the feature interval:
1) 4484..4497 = 0.061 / 10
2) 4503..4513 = -0.007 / 10.6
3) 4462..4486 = 0.035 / 10.3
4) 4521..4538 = 0.041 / 10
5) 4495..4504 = 0.110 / 9.53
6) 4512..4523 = -0.035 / 10.8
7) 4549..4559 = 0.010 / 10.2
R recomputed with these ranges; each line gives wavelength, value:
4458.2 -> 12.29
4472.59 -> 10.7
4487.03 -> 10.91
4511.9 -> 8.797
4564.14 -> 10.6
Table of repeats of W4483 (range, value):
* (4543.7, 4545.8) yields 8.31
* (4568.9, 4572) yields 10.2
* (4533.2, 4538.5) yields 9.3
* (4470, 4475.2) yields 11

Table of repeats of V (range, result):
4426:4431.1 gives 10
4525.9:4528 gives 10.4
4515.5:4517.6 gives 9.92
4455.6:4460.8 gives 10.3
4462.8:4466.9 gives 9.86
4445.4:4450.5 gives 11.3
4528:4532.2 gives 9.15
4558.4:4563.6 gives 10.4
